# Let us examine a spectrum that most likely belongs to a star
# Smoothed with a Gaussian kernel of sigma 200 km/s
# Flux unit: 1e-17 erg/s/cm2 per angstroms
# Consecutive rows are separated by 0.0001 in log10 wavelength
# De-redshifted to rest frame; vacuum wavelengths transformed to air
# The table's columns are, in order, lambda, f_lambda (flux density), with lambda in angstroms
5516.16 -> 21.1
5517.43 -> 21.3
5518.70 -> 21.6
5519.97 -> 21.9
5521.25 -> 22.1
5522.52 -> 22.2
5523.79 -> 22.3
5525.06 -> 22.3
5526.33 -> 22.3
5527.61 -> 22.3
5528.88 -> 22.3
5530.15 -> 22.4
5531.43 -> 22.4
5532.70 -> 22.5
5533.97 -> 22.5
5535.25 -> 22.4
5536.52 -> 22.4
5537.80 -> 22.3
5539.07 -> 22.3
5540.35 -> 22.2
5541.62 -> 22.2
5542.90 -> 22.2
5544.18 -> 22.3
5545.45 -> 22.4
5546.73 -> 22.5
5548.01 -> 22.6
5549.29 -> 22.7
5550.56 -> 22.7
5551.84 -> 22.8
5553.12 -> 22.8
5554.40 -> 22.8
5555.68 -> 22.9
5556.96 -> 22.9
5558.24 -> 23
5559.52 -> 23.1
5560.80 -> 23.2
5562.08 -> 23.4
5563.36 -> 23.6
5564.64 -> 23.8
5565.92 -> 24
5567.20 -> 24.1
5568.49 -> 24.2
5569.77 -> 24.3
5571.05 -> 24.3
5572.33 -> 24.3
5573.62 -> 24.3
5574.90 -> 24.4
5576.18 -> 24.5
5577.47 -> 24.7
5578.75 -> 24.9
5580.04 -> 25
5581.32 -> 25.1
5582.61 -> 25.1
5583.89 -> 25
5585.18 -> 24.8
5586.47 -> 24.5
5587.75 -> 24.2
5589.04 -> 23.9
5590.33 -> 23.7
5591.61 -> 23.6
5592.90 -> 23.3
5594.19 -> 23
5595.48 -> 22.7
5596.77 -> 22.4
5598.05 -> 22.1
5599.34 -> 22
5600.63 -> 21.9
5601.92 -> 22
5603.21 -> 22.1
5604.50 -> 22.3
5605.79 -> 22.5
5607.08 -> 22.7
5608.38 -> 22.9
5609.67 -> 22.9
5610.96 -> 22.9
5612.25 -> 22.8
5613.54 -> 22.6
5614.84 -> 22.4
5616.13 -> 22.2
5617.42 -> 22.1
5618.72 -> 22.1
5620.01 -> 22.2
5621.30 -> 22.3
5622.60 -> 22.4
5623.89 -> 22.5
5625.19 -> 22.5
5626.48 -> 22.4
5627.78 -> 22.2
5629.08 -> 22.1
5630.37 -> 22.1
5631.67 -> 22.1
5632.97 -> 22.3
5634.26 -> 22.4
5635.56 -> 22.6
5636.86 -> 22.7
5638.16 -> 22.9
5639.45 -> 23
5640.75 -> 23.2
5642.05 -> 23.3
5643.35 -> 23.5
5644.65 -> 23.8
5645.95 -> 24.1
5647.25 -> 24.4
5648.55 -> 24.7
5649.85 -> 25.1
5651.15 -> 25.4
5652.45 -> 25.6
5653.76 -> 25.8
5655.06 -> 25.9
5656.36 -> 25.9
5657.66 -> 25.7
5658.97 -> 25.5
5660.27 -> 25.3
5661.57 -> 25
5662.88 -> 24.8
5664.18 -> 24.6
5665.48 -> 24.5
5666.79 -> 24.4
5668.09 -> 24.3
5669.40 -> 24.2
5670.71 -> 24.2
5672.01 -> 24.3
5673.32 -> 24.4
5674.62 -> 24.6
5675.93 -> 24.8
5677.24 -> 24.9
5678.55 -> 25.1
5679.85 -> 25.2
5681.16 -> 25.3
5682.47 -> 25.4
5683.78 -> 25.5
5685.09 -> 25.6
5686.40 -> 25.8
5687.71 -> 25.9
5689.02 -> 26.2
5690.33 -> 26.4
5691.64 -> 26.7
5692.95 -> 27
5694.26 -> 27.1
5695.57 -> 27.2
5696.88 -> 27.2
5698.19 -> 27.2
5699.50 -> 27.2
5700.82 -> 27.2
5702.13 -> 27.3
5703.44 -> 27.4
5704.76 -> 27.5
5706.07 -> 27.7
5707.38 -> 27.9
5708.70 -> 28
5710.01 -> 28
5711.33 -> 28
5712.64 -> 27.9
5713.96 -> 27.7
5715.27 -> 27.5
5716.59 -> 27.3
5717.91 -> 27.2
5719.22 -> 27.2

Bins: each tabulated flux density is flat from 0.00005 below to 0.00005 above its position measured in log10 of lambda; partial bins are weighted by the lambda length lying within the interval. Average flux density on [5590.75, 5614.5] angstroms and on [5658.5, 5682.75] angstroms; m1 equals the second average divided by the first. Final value 1.10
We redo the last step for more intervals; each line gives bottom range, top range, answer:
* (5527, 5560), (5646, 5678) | 1.11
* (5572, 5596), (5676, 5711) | 1.10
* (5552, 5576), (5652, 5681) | 1.06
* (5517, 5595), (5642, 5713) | 1.11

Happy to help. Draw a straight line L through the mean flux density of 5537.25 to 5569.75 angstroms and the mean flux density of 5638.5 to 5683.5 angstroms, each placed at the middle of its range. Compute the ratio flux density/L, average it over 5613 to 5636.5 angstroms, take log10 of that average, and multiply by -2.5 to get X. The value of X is 0.08 mag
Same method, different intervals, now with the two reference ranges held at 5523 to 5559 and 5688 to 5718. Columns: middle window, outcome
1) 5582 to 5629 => 0.07 mag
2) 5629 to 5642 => 0.12 mag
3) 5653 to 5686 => 0.06 mag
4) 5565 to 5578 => -0.04 mag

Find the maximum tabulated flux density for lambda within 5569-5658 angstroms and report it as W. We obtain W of 25.9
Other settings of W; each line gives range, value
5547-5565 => 23.8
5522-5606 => 25.1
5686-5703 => 27.3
